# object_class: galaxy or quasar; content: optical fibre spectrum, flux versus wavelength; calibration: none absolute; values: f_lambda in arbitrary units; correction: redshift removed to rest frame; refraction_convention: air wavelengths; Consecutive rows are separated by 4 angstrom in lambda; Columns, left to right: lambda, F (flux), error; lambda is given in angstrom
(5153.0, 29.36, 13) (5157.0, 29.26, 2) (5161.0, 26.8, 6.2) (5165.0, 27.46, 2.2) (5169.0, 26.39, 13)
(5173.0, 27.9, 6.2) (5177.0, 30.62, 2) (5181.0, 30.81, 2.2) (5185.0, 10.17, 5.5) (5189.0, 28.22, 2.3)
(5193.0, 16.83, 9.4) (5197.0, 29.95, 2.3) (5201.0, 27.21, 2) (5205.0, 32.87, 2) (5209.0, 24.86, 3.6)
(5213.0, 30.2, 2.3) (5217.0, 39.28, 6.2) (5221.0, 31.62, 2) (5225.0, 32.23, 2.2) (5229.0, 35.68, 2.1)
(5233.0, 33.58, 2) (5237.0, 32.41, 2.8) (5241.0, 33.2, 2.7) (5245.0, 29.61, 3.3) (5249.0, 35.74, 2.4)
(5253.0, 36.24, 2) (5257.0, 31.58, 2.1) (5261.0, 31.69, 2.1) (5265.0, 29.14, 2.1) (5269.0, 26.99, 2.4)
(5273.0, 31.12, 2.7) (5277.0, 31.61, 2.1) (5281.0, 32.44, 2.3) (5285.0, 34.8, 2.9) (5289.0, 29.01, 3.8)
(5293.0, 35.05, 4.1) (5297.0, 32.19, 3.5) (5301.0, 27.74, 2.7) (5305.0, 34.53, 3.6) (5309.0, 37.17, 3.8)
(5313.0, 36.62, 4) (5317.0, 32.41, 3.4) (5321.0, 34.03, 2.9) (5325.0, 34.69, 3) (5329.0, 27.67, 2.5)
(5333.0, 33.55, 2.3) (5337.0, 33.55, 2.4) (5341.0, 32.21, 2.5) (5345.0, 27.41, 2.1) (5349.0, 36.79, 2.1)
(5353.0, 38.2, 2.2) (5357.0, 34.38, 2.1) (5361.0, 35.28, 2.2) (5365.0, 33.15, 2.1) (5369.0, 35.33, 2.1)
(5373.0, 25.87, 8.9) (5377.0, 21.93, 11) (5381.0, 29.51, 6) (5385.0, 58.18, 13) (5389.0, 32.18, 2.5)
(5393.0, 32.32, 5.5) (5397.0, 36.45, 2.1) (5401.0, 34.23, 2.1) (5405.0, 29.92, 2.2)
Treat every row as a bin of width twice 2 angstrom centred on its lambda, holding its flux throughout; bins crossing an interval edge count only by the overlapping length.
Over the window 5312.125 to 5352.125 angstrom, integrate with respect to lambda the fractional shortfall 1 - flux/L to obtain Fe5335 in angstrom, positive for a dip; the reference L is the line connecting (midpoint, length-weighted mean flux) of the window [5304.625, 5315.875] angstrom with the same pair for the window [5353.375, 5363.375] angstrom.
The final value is 3.11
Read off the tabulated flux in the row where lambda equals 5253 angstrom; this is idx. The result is 36.24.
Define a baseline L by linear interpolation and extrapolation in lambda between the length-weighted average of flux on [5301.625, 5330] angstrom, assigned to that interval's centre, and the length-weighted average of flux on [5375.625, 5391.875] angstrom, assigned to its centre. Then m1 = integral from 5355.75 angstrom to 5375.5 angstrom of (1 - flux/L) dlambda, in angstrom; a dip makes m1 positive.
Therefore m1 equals 1.6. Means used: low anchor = 33.8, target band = 32.5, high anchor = 35.8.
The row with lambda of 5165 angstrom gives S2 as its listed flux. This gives 27.46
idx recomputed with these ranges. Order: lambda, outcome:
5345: 27.41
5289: 29.01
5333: 33.55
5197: 29.95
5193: 16.83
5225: 32.23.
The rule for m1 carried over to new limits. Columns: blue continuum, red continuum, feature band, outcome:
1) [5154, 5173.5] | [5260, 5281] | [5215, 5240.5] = -4.3 angstrom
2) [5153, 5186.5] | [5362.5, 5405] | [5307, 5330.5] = -1.7 angstrom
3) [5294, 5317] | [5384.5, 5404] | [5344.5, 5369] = 0.5 angstrom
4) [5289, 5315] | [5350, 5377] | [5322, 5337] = 0.4 angstrom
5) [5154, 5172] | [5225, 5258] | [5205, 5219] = -0.2 angstrom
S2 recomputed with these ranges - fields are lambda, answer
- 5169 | 26.39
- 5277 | 31.61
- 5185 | 10.17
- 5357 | 34.38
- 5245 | 29.61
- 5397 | 36.45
